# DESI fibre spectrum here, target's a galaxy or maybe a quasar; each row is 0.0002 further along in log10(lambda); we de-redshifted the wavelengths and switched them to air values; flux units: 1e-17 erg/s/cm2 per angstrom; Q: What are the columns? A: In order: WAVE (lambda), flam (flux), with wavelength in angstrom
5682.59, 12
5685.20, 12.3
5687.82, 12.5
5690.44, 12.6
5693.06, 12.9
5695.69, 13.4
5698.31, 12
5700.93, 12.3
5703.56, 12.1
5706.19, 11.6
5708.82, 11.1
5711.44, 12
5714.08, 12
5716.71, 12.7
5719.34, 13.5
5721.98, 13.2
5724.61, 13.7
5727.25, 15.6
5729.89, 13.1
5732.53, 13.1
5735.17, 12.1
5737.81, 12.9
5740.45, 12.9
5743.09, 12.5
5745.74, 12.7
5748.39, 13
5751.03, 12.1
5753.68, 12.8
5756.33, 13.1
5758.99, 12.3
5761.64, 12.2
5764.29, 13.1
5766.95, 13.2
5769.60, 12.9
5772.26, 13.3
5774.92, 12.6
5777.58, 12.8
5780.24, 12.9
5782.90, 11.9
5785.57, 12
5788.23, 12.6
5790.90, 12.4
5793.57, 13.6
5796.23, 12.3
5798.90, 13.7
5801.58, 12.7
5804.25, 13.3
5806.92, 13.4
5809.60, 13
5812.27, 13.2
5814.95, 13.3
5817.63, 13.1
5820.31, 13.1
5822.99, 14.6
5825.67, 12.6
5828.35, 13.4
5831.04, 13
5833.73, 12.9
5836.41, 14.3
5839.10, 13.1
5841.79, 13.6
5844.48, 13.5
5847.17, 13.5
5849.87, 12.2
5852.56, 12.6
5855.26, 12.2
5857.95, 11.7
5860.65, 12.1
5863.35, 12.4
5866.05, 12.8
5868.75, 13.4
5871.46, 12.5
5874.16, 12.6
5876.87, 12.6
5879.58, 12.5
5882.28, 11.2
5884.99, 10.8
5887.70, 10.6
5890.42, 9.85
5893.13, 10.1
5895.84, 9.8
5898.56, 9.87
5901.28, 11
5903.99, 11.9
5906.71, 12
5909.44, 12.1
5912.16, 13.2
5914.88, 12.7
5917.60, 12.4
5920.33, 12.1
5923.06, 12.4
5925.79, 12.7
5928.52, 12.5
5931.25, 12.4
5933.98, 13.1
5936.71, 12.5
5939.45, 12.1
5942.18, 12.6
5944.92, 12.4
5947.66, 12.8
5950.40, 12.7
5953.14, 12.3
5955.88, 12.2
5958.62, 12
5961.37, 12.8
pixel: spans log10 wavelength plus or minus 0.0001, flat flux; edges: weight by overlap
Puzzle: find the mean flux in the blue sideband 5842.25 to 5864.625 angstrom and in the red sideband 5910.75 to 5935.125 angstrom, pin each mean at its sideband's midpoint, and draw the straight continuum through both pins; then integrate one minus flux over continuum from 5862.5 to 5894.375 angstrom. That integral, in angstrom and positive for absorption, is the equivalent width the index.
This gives 2.0 angstrom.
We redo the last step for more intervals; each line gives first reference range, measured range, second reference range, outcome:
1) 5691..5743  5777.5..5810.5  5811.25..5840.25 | 0.9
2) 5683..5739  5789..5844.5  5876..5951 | -4.4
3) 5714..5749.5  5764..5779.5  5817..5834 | 0.2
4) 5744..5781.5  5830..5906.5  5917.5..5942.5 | 3.1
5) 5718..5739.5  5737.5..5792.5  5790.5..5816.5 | 2.4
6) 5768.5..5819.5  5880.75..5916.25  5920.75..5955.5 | 4.1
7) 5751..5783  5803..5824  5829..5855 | -0.6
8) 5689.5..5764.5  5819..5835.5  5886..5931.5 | -1.6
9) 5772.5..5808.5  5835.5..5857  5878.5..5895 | -2.7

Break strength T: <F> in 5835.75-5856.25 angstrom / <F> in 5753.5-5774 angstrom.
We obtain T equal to 1.02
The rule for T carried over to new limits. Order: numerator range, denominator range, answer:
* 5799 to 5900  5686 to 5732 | 0.98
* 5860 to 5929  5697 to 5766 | 0.93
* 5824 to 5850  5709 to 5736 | 1.02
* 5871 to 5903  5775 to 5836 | 0.85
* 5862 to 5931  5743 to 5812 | 0.93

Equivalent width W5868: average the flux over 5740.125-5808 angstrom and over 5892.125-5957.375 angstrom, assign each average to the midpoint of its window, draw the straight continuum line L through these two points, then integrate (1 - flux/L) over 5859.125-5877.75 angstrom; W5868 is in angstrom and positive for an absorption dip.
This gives -0.4 angstrom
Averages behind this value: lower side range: 12.8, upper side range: 12.1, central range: 12.6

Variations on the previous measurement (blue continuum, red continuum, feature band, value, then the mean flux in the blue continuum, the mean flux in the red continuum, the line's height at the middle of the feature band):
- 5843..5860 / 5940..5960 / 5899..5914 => 0.68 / 12.6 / 12.4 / 12.5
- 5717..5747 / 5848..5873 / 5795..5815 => -0.52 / 13.2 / 12.5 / 12.8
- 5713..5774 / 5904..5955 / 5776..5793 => 0.48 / 13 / 12.5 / 12.9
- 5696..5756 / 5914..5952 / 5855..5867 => 0.34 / 12.7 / 12.5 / 12.6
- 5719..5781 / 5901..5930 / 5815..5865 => -1.50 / 13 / 12.3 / 12.6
